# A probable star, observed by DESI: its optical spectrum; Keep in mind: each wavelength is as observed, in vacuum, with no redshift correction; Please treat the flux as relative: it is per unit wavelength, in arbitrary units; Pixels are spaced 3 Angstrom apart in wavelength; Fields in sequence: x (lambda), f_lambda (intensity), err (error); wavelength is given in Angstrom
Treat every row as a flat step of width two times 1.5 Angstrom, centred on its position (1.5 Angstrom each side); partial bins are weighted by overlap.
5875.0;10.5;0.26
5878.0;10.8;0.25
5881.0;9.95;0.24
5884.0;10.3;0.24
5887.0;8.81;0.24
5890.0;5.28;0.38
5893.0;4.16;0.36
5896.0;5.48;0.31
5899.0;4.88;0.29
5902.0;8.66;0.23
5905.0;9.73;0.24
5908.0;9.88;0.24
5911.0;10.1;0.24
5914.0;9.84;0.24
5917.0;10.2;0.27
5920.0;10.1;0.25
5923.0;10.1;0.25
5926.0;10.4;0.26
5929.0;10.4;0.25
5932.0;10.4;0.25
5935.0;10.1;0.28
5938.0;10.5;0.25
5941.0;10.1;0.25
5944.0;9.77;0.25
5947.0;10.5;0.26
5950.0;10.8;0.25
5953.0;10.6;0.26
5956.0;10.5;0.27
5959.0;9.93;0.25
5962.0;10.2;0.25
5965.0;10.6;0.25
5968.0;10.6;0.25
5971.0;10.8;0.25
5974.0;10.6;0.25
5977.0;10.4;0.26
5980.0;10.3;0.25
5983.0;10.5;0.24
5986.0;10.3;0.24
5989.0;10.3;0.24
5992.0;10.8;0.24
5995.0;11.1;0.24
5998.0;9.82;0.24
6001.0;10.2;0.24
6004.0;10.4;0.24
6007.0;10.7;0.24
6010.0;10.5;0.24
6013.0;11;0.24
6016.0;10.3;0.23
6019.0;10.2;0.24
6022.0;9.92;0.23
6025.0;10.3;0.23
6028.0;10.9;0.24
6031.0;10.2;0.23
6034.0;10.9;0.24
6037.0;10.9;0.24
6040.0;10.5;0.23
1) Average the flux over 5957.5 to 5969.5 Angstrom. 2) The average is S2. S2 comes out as 10.3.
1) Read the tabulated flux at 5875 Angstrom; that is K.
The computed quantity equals 10.5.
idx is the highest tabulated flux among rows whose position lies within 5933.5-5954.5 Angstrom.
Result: 10.8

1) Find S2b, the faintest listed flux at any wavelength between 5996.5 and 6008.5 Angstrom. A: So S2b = 9.82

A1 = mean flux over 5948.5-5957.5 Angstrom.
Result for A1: 10.6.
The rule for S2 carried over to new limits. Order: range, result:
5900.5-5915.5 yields 9.64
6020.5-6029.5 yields 10.4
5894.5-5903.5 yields 6.34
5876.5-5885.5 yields 10.4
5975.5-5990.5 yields 10.4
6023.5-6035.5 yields 10.6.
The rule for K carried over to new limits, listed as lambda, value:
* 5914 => 9.84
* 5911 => 10.1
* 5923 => 10.1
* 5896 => 5.48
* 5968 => 10.6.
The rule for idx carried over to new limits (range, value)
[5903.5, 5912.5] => 10.1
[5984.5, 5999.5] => 11.1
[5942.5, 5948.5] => 10.5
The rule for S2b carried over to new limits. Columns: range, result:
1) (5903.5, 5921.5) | 9.73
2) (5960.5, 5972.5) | 10.2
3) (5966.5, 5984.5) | 10.3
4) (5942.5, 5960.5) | 9.77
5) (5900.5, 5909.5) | 8.66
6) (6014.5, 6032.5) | 9.92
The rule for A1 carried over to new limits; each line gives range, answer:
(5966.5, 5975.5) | 10.7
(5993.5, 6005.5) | 10.4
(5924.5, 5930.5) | 10.4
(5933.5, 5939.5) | 10.3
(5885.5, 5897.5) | 5.93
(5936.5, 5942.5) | 10.3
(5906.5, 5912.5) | 9.99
